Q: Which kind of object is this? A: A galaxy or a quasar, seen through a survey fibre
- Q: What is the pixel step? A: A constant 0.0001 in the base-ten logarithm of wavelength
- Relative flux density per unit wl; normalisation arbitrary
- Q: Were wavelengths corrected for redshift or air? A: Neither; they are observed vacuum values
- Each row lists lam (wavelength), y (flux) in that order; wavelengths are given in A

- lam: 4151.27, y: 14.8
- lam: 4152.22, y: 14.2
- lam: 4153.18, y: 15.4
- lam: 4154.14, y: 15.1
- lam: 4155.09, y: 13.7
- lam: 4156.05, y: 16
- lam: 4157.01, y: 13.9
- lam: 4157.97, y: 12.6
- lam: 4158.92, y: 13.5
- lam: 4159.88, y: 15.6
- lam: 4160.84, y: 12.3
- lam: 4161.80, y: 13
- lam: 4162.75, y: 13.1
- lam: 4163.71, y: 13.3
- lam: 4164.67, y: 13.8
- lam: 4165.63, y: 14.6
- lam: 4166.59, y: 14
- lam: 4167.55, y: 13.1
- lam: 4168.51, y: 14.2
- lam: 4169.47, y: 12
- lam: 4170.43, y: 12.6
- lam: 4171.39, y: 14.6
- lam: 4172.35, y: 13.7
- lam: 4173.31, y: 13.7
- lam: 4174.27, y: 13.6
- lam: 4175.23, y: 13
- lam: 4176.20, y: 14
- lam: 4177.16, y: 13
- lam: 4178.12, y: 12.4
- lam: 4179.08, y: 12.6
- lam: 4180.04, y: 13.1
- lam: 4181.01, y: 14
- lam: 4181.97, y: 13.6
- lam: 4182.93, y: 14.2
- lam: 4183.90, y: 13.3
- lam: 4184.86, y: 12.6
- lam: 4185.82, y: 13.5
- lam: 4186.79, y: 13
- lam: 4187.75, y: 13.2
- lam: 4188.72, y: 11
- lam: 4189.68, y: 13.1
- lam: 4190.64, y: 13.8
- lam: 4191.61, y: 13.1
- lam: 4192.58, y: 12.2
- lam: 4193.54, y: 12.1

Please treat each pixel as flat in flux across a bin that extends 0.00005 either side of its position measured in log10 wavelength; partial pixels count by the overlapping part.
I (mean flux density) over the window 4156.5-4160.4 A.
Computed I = 13.9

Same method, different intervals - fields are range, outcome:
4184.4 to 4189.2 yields 12.7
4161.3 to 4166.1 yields 13.6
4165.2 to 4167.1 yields 14.3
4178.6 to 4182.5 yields 13.3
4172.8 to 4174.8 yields 13.7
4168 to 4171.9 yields 13.4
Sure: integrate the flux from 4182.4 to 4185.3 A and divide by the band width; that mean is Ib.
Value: 13.4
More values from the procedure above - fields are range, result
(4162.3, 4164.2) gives 13.2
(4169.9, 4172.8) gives 13.6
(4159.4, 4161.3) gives 13.9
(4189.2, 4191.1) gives 13.5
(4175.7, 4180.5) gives 13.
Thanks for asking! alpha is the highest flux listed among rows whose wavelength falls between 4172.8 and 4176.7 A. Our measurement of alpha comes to 14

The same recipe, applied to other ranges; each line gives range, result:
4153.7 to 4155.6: 15.1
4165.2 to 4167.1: 14.6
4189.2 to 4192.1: 13.8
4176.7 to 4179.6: 13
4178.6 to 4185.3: 14.2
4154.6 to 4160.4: 16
